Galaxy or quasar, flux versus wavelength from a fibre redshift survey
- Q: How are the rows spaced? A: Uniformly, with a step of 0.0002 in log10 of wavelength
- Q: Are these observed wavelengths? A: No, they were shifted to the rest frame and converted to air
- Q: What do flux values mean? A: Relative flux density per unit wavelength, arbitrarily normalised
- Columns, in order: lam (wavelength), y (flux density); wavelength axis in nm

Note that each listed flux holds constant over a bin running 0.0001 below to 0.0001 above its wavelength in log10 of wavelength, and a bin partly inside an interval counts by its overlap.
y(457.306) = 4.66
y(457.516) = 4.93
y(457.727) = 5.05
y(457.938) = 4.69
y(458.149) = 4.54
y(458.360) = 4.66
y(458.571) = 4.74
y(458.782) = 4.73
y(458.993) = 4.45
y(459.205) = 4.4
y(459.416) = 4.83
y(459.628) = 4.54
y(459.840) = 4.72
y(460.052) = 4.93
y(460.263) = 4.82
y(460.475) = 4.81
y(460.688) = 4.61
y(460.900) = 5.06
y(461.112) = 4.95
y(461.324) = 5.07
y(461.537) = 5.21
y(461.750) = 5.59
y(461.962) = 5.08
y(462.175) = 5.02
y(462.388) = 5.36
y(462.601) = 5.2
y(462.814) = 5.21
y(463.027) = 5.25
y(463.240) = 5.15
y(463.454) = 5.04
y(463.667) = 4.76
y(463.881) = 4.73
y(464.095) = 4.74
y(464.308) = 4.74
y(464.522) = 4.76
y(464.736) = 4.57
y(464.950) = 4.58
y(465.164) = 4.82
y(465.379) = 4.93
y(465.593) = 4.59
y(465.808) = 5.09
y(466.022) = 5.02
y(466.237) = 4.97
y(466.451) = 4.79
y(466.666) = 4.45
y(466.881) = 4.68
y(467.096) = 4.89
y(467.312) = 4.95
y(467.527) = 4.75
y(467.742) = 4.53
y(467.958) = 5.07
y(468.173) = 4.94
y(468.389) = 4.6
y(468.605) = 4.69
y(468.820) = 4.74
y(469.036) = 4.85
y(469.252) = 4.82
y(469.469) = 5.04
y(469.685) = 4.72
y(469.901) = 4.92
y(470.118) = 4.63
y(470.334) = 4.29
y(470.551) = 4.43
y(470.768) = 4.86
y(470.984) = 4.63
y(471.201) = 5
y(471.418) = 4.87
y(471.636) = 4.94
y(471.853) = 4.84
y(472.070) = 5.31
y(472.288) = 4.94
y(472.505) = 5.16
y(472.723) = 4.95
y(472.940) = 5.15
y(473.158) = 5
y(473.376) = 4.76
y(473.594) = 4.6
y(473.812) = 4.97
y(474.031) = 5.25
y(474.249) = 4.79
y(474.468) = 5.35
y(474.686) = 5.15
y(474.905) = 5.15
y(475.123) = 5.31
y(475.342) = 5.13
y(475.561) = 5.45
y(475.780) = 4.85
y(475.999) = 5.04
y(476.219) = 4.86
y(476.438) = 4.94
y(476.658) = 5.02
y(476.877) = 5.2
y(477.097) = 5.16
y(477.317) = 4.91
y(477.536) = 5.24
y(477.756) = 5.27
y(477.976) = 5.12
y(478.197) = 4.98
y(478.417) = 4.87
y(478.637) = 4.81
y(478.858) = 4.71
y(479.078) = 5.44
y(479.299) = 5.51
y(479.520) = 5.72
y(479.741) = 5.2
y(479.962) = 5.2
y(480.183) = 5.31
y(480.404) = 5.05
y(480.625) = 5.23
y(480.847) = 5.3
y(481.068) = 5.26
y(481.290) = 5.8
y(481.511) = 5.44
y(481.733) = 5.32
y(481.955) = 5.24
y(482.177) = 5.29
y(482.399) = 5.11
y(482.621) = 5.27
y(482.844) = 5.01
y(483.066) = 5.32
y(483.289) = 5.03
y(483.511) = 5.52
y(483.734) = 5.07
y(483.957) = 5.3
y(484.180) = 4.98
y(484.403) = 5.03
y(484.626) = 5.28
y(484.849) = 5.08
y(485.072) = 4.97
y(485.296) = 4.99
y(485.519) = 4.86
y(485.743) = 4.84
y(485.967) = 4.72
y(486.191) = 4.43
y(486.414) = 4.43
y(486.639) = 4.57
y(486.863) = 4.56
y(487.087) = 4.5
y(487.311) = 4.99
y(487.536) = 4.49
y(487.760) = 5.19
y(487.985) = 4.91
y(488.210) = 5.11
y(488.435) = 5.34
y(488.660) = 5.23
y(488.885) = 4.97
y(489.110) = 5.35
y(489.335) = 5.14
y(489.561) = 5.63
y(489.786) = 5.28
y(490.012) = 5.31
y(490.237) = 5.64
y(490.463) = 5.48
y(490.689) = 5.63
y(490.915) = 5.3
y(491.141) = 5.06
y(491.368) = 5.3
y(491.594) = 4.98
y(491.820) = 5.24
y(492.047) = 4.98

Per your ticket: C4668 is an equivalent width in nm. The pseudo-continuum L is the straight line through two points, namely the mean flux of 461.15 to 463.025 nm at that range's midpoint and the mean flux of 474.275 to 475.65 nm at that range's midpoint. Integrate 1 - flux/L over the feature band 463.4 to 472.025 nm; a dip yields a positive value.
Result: 0.72 nm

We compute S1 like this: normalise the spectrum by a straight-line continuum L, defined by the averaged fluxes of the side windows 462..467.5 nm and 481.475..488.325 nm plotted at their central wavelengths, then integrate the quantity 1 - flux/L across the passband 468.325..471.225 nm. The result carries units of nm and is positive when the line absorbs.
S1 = 0.113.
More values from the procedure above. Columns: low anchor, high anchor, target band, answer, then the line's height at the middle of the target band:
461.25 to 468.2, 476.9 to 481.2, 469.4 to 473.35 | 0.14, 5.04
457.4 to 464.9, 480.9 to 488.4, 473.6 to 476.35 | -0.07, 4.97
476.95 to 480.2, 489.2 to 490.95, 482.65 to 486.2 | 0.17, 5.3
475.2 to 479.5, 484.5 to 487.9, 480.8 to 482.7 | -0.15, 4.95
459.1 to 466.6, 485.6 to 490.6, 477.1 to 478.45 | -0.03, 4.97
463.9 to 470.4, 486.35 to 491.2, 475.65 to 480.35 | -0.16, 4.94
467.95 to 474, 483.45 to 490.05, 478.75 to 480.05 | -0.10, 4.93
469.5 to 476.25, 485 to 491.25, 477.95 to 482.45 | -0.22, 4.99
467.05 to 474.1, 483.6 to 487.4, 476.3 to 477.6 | -0.06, 4.85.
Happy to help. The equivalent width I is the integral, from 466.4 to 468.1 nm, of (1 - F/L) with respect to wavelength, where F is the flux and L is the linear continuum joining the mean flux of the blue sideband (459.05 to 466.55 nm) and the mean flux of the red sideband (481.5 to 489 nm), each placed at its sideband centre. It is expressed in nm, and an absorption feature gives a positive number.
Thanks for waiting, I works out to 0.06 nm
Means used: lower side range 4.91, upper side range 5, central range 4.77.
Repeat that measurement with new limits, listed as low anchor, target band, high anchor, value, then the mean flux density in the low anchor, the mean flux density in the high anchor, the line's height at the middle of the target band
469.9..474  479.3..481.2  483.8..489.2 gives -0.16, 4.86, 4.92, 4.9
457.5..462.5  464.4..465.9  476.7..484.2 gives 0.06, 4.87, 5.21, 4.95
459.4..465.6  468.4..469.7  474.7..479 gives 0.05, 4.93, 5.06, 4.99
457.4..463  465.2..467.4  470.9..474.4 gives 0.04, 4.9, 4.95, 4.93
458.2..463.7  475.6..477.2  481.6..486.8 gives -0.01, 4.93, 5.02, 4.99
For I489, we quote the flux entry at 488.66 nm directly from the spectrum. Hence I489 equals 5.23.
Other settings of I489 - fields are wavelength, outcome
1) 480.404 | 5.05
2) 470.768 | 4.86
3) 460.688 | 4.61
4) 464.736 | 4.57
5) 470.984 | 4.63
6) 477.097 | 5.16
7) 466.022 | 5.02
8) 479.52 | 5.72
